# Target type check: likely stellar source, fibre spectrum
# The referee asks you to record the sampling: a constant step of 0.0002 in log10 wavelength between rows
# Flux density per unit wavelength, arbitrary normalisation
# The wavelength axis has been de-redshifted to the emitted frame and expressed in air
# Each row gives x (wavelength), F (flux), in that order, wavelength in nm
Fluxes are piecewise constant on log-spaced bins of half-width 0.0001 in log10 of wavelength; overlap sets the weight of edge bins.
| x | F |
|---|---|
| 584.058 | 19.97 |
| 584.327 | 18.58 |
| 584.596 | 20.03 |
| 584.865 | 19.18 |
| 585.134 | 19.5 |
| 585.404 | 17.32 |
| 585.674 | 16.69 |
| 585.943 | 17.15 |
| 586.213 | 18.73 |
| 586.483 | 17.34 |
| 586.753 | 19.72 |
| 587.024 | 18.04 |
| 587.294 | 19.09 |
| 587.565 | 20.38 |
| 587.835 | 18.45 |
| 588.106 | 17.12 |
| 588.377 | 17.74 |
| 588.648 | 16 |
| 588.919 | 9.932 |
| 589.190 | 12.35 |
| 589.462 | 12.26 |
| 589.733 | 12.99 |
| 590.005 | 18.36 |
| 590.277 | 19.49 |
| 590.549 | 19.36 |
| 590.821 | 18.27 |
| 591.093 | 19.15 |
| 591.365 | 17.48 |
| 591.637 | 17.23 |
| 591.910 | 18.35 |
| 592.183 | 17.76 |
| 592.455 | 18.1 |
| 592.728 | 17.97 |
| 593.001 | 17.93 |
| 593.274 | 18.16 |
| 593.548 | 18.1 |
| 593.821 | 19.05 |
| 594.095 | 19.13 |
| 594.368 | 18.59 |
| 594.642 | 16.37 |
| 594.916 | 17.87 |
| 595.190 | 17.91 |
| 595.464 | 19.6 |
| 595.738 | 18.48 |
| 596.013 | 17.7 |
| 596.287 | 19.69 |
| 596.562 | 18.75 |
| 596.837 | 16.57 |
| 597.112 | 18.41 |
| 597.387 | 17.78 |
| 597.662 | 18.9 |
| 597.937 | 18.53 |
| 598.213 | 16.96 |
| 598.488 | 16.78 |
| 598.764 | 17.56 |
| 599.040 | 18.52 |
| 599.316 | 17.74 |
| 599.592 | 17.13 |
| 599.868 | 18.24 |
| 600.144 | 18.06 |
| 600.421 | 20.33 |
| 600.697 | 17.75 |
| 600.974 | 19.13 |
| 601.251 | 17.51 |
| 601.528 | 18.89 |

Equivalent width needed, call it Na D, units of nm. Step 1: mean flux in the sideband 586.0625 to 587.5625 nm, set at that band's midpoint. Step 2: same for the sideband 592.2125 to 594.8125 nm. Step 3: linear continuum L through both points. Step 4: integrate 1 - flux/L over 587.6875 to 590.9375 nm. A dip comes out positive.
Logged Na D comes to 0.43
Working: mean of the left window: 18.7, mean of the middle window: 16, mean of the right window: 18.1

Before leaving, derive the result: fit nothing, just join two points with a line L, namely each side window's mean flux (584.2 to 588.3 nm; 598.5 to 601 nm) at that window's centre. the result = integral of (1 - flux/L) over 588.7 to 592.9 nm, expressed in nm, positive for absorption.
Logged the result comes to 0.40 nm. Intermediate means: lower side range 18.5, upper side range 18.2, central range 16.6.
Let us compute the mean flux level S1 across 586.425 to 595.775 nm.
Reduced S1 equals 17.5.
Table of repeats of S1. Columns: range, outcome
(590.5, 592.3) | 18.2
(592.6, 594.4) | 18.4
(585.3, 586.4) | 17.5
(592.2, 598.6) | 18.1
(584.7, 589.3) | 17.4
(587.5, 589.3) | 15.9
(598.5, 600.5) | 18.1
